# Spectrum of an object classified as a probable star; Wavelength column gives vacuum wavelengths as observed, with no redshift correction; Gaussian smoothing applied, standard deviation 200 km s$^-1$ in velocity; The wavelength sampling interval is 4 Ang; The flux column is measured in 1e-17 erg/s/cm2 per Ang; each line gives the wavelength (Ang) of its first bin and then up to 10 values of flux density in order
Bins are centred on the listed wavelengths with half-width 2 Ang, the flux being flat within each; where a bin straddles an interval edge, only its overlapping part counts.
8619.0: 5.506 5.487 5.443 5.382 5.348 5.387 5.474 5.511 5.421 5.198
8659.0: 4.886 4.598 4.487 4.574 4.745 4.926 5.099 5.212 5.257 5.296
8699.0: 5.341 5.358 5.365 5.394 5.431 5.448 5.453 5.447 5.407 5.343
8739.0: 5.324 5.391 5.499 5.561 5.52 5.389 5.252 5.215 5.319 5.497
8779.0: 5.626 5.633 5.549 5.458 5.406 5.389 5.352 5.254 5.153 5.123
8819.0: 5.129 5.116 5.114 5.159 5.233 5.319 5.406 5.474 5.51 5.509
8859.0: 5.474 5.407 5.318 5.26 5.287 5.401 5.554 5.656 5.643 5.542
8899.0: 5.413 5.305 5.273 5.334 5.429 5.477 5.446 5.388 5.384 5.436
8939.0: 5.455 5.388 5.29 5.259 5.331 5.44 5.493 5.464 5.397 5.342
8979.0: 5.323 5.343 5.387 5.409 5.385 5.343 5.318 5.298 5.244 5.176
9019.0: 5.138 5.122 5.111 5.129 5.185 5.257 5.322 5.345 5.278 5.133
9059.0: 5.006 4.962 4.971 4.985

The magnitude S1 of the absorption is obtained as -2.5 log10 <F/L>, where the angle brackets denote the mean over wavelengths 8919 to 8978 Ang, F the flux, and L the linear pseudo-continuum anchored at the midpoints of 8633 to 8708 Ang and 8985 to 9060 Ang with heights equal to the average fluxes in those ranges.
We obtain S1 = -0.04 mag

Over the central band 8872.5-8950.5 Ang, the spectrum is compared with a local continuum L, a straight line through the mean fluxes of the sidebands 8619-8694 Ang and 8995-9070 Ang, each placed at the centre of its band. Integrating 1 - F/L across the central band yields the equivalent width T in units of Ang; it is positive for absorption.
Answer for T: -3.7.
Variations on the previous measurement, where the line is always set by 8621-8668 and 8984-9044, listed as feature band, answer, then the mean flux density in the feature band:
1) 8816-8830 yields 0.3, 5.12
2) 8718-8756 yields -1.4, 5.44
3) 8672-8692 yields 0.9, 5.01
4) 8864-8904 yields -1.5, 5.44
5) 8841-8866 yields -1.0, 5.46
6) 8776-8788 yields -0.8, 5.6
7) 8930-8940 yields -0.3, 5.43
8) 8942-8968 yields -0.6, 5.38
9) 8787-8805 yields -0.6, 5.42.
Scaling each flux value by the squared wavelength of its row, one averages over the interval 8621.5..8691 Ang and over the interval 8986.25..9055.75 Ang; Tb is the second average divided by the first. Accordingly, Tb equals 1.11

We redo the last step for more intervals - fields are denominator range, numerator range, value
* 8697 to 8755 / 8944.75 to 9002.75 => 1.05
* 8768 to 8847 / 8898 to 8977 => 1.04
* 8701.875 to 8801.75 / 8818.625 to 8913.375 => 1.02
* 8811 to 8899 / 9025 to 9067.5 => 1.00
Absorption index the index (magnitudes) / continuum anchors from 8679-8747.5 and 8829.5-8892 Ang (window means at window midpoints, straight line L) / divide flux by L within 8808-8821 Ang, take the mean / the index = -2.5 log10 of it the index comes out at 0.051 mag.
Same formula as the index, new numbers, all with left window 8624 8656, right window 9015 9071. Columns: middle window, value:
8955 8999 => -0.04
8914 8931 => -0.04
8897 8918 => -0.03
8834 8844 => -0.01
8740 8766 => -0.02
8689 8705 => 0.01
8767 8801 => -0.03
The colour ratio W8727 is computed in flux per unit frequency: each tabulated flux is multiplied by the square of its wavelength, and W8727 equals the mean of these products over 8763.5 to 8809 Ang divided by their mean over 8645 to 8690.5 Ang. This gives 1.12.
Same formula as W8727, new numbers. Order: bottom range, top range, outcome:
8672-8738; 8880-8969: 1.08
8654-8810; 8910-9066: 1.06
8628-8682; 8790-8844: 1.07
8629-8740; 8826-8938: 1.08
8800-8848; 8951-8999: 1.06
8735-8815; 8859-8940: 1.03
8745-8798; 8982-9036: 1.02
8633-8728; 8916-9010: 1.11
